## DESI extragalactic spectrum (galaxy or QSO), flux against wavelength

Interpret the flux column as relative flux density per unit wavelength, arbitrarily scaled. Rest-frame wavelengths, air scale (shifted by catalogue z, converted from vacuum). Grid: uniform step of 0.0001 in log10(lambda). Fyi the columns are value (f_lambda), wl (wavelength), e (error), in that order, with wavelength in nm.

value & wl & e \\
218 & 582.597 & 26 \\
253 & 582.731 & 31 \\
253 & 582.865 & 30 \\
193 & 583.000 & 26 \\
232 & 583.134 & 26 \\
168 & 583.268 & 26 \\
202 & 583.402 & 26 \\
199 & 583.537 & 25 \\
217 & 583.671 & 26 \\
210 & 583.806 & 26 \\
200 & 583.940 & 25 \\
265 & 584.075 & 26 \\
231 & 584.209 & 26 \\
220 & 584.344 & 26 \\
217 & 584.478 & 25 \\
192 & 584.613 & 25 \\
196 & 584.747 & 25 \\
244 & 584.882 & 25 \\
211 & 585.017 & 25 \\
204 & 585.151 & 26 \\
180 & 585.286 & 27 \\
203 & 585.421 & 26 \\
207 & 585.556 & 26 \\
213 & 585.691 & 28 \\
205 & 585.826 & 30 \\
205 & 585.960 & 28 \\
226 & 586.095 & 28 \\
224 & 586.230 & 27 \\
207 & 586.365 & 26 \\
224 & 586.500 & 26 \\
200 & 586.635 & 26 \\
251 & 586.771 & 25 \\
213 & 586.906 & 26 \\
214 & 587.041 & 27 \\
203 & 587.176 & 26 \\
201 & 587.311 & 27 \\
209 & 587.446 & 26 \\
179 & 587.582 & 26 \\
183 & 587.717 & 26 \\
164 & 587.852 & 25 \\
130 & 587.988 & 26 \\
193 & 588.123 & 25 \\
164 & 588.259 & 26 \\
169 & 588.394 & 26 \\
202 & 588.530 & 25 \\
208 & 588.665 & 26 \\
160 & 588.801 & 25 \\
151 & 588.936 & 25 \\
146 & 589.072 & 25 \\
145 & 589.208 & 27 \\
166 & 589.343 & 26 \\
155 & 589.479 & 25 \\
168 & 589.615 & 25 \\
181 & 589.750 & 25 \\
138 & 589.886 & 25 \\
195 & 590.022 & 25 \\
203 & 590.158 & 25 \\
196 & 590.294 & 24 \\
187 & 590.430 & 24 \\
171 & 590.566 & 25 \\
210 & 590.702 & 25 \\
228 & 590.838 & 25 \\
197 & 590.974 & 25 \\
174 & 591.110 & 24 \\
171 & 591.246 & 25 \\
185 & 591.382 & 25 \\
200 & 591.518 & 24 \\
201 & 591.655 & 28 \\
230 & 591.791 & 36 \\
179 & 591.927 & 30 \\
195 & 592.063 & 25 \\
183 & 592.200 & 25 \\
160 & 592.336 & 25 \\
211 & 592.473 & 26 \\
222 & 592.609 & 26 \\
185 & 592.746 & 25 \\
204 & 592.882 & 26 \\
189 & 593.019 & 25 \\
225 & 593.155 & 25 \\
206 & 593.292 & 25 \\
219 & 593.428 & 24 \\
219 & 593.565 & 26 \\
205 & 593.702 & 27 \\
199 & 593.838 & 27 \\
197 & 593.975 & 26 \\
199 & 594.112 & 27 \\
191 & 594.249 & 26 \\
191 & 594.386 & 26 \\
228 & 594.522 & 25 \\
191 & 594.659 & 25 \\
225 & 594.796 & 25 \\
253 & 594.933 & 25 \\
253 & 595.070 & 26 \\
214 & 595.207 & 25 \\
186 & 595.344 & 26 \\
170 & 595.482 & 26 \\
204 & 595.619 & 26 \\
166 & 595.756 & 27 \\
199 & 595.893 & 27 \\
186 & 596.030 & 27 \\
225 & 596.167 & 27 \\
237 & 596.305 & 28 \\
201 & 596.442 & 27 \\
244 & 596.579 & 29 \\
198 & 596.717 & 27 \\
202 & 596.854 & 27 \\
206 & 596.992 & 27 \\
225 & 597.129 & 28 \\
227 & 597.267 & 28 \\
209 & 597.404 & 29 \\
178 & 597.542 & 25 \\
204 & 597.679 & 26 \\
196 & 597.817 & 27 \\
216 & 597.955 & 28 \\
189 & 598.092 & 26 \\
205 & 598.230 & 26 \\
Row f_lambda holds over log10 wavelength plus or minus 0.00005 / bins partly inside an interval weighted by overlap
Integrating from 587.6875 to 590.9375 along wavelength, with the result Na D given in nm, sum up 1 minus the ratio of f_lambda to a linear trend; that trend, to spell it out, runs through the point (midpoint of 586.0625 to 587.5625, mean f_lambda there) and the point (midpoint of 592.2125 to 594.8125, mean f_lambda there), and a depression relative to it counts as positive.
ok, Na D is 0.53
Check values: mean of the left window 214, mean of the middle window 176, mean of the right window 203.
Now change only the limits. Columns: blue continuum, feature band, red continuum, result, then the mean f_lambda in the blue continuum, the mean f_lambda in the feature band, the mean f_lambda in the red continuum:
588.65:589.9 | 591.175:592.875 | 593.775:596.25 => -0.11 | 161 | 194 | 204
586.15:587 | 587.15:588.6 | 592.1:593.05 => 0.22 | 220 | 181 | 193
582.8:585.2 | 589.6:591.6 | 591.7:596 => 0.19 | 214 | 188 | 203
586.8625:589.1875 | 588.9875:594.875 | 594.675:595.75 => 0.15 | 181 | 192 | 211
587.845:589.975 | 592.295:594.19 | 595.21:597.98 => -0.17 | 165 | 203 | 204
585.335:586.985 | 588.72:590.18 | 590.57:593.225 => 0.29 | 214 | 164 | 197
